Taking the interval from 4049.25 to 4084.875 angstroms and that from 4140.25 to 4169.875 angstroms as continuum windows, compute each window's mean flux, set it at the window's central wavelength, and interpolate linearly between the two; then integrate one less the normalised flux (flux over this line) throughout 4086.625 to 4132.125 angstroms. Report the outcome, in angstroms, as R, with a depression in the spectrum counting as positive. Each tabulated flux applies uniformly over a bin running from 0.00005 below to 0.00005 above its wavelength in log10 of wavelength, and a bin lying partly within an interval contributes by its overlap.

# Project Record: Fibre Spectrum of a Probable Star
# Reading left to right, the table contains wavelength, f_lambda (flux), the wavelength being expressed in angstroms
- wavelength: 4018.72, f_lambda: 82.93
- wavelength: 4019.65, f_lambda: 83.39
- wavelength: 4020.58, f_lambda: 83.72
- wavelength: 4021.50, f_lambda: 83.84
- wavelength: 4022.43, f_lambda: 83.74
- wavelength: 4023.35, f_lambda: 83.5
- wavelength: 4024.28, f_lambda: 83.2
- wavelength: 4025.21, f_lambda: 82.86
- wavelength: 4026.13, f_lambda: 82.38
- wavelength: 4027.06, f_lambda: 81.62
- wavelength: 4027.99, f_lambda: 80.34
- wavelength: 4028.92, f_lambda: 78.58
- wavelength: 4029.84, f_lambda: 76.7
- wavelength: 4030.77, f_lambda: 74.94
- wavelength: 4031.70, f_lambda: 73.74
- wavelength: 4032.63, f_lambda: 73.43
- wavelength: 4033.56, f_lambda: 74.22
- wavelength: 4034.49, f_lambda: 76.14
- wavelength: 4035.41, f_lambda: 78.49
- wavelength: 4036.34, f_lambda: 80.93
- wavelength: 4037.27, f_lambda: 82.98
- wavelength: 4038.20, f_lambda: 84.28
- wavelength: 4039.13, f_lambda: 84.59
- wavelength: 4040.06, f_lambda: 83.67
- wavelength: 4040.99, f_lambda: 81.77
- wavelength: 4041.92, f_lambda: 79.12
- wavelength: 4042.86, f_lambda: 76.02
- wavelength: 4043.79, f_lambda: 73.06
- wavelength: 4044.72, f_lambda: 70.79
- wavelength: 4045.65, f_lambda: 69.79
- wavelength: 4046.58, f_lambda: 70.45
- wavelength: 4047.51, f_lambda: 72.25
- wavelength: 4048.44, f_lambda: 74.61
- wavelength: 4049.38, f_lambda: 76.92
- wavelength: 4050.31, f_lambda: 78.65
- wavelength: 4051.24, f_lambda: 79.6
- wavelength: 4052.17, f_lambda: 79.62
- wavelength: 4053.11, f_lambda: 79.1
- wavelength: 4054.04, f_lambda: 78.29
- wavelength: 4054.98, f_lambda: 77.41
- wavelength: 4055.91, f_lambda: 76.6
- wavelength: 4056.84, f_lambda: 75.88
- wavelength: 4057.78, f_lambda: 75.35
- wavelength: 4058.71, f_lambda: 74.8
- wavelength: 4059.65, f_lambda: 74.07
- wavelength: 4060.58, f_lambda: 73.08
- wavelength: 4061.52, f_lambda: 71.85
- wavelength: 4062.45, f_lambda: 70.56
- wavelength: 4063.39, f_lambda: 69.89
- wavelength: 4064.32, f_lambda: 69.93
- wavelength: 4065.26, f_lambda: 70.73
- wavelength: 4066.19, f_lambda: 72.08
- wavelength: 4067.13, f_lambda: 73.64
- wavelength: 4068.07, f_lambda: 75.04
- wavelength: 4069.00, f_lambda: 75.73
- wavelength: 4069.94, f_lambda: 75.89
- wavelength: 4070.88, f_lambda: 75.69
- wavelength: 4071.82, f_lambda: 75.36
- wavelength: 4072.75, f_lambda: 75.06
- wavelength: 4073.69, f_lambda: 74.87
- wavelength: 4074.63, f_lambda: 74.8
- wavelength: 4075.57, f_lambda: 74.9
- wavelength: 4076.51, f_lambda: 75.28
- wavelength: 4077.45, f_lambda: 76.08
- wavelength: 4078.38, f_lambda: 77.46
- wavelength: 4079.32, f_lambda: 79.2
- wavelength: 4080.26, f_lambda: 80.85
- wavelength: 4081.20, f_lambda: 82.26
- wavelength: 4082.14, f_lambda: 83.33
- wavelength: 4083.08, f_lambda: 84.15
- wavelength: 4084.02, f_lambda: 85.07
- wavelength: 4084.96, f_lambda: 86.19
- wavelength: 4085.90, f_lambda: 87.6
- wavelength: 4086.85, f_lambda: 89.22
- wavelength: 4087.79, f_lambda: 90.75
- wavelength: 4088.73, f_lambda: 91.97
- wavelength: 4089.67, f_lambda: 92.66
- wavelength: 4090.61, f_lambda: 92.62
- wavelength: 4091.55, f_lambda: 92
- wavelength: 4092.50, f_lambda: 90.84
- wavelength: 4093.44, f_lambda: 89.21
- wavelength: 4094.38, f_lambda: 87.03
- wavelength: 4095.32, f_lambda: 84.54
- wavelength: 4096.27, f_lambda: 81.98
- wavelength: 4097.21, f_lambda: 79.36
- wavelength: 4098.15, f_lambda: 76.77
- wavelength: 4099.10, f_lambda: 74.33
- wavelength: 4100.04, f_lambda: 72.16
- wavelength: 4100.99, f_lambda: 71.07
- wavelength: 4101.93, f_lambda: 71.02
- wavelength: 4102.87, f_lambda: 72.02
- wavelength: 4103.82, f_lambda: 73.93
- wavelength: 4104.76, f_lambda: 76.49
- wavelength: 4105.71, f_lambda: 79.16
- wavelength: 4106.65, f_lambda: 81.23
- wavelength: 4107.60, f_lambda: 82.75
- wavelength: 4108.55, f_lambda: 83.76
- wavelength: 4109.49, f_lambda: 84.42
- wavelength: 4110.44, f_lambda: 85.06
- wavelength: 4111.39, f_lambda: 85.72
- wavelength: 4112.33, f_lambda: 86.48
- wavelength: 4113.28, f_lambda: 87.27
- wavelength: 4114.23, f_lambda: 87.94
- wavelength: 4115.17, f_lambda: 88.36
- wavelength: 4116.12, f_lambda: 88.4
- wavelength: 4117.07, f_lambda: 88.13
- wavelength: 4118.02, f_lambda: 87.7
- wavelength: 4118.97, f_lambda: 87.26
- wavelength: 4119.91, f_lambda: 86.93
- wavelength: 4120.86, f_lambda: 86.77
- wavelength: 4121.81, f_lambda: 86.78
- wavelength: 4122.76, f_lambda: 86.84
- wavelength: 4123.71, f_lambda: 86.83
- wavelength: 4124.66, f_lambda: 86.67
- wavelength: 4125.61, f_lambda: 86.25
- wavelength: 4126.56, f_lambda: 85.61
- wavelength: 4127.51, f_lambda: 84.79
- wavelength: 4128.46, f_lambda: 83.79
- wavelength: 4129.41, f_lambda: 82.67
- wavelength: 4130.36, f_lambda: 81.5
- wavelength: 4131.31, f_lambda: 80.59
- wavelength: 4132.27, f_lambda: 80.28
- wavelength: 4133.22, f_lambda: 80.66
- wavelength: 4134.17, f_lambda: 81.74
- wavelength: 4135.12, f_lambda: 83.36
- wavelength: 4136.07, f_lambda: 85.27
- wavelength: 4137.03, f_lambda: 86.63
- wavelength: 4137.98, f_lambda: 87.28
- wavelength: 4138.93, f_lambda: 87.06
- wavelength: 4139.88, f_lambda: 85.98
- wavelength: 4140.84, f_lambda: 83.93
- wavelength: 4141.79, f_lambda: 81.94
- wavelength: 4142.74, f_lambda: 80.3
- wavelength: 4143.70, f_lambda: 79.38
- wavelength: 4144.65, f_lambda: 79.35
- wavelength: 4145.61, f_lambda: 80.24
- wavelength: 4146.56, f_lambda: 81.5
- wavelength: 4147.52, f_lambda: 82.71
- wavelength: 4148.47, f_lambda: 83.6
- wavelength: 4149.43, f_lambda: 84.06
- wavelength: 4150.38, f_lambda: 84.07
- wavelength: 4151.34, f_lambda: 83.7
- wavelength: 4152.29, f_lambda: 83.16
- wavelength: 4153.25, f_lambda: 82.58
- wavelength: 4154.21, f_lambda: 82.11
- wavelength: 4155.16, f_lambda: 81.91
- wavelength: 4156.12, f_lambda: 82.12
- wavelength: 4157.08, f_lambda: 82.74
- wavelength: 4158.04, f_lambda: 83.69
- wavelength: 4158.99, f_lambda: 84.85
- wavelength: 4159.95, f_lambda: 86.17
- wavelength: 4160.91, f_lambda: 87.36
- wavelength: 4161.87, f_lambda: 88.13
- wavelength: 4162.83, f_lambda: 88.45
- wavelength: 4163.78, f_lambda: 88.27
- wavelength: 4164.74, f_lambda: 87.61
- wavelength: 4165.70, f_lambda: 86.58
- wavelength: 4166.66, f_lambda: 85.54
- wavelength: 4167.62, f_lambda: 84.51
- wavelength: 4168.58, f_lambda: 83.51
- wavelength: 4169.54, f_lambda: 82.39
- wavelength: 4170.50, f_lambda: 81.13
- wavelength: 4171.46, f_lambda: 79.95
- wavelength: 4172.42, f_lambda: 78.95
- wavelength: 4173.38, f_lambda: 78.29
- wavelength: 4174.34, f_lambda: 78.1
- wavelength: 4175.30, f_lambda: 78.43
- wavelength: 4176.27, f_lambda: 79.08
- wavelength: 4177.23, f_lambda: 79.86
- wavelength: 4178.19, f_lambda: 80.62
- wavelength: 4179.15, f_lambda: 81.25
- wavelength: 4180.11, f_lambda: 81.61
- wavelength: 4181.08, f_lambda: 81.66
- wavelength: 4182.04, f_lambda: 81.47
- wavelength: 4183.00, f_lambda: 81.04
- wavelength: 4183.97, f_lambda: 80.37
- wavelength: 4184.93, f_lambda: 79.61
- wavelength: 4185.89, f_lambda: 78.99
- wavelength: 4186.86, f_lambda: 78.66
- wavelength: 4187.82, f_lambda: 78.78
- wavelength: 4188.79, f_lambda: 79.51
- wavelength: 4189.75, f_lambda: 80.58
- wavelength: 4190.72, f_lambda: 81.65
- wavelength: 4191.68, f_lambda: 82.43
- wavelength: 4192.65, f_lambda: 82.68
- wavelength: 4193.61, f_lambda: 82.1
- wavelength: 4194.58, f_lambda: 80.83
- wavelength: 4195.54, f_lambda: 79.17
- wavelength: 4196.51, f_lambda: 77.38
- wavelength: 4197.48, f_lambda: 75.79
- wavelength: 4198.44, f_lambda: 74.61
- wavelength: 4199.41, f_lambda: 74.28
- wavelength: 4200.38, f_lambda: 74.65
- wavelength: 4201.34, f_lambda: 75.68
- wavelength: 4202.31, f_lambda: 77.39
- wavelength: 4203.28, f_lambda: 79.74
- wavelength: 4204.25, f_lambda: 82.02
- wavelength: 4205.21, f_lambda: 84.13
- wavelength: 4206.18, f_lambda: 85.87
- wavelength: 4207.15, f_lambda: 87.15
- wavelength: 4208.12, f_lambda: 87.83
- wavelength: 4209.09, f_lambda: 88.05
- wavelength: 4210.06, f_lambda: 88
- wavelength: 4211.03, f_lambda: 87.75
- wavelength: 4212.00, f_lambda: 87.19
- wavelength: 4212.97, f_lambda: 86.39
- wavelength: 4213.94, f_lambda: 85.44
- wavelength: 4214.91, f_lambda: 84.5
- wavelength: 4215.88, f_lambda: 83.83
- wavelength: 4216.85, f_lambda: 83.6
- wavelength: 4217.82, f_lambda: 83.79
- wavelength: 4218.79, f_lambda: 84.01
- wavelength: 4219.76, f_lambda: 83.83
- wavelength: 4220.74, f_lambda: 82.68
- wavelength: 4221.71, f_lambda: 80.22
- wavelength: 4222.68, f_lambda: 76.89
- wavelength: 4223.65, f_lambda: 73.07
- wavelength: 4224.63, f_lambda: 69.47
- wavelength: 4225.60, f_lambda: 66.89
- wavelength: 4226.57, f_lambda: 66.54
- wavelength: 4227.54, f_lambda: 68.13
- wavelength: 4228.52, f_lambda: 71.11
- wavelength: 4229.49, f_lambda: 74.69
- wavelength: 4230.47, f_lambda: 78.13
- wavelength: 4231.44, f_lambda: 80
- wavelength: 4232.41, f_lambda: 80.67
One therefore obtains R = -2.4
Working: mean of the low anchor 76.4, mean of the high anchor 83.8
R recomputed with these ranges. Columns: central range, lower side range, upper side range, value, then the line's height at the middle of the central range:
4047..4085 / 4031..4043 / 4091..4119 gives 2.0 angstroms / 80.6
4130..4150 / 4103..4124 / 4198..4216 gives 0.3 angstroms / 84.2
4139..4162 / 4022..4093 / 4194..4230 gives -1.1 angstroms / 79.4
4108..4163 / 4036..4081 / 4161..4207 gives -3.8 angstroms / 79.1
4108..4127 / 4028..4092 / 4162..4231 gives -1.8 angstroms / 79.2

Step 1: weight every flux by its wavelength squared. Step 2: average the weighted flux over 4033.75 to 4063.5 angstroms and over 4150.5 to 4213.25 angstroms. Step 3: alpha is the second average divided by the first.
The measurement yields 1.14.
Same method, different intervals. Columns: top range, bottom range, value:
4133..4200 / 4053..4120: 1.06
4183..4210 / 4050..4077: 1.15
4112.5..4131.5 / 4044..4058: 1.18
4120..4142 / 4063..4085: 1.13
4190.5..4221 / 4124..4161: 1.02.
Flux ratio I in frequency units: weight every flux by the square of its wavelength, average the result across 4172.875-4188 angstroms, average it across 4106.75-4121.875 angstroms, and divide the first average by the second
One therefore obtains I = 0.96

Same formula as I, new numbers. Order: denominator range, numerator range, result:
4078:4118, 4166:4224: 1.02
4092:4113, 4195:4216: 1.07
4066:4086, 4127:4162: 1.10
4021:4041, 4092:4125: 1.07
